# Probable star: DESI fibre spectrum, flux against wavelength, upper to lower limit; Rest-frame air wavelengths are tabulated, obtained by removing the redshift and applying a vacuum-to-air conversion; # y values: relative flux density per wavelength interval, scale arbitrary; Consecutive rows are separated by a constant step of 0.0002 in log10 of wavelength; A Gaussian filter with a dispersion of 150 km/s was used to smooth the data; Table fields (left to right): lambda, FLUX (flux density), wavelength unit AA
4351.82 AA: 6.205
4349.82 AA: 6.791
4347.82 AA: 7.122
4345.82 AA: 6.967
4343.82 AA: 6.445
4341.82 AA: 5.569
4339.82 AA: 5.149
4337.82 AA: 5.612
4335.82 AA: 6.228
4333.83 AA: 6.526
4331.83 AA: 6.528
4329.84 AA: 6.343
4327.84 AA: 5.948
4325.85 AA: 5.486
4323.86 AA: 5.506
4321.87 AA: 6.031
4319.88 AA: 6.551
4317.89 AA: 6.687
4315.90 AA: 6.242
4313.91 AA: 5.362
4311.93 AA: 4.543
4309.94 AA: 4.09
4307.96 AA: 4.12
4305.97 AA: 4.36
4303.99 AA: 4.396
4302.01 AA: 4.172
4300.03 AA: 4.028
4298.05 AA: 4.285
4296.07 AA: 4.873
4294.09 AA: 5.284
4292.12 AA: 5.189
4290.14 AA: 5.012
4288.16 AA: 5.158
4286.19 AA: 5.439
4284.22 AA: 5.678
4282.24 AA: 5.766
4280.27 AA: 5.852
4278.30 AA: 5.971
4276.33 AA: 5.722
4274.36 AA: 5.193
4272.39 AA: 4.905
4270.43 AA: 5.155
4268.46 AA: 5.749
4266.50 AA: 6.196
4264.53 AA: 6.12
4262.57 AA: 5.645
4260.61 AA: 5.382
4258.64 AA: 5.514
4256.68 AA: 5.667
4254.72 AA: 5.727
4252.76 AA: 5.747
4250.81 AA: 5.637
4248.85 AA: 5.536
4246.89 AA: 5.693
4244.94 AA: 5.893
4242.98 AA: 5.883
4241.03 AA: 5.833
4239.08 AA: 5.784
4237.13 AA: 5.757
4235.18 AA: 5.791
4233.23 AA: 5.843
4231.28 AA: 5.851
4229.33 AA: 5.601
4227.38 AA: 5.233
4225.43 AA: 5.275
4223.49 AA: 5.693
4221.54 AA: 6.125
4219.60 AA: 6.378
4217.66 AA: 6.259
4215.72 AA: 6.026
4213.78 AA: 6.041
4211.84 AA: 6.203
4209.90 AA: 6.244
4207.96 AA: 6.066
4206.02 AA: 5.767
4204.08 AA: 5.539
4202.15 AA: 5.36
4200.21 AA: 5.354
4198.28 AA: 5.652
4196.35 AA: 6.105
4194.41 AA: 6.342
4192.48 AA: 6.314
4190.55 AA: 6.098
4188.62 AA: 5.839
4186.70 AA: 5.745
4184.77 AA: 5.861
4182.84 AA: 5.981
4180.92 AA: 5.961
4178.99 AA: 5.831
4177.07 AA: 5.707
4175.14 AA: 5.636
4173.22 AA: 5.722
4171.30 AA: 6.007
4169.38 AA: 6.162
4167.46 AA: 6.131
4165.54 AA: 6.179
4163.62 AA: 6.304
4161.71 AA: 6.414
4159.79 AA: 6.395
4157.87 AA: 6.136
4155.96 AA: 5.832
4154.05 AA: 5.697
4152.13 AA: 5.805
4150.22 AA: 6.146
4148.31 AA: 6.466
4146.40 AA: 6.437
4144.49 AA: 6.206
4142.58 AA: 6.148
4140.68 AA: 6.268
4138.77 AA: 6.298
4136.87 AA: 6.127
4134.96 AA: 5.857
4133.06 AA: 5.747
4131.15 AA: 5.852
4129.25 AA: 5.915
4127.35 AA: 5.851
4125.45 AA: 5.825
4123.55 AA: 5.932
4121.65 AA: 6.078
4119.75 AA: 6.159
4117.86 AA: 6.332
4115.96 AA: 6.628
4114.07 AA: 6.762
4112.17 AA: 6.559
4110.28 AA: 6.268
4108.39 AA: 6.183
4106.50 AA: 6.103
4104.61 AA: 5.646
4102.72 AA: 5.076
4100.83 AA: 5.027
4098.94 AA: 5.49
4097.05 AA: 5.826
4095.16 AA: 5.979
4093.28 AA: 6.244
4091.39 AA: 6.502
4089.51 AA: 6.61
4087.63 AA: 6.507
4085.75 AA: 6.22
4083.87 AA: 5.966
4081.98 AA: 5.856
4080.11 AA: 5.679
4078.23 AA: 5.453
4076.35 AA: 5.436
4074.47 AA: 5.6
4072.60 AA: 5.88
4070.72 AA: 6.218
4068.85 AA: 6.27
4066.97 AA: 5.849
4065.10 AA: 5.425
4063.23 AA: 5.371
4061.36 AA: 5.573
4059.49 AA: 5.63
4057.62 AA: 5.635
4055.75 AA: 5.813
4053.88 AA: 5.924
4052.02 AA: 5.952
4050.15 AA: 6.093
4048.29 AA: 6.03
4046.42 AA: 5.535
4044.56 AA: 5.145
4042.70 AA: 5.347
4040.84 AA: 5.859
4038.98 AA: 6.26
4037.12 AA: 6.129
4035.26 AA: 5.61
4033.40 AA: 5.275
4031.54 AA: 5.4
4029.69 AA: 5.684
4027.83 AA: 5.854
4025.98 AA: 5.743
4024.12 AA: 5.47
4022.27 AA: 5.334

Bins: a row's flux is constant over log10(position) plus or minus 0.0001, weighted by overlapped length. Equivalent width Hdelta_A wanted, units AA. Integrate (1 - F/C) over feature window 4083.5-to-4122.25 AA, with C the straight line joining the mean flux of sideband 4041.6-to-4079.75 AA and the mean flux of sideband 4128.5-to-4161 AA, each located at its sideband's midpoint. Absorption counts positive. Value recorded -1.4 AA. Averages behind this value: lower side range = 5.71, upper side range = 6.08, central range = 6.11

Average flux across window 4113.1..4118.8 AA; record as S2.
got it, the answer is 6.57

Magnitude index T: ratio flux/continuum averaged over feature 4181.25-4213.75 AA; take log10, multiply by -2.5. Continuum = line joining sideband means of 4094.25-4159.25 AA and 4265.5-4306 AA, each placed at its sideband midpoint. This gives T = -0.05 mag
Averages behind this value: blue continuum 6.02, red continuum 5.18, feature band 5.91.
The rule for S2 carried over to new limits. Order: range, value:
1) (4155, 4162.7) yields 6.2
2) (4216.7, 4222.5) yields 6.26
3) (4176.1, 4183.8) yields 5.87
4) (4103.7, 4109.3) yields 5.98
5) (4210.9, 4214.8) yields 6.12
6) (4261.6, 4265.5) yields 5.89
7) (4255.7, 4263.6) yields 5.55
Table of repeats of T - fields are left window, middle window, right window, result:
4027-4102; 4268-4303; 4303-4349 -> 0.11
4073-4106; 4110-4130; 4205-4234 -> -0.06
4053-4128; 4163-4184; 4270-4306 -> -0.07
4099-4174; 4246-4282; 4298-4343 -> -0.01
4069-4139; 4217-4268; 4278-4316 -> -0.10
